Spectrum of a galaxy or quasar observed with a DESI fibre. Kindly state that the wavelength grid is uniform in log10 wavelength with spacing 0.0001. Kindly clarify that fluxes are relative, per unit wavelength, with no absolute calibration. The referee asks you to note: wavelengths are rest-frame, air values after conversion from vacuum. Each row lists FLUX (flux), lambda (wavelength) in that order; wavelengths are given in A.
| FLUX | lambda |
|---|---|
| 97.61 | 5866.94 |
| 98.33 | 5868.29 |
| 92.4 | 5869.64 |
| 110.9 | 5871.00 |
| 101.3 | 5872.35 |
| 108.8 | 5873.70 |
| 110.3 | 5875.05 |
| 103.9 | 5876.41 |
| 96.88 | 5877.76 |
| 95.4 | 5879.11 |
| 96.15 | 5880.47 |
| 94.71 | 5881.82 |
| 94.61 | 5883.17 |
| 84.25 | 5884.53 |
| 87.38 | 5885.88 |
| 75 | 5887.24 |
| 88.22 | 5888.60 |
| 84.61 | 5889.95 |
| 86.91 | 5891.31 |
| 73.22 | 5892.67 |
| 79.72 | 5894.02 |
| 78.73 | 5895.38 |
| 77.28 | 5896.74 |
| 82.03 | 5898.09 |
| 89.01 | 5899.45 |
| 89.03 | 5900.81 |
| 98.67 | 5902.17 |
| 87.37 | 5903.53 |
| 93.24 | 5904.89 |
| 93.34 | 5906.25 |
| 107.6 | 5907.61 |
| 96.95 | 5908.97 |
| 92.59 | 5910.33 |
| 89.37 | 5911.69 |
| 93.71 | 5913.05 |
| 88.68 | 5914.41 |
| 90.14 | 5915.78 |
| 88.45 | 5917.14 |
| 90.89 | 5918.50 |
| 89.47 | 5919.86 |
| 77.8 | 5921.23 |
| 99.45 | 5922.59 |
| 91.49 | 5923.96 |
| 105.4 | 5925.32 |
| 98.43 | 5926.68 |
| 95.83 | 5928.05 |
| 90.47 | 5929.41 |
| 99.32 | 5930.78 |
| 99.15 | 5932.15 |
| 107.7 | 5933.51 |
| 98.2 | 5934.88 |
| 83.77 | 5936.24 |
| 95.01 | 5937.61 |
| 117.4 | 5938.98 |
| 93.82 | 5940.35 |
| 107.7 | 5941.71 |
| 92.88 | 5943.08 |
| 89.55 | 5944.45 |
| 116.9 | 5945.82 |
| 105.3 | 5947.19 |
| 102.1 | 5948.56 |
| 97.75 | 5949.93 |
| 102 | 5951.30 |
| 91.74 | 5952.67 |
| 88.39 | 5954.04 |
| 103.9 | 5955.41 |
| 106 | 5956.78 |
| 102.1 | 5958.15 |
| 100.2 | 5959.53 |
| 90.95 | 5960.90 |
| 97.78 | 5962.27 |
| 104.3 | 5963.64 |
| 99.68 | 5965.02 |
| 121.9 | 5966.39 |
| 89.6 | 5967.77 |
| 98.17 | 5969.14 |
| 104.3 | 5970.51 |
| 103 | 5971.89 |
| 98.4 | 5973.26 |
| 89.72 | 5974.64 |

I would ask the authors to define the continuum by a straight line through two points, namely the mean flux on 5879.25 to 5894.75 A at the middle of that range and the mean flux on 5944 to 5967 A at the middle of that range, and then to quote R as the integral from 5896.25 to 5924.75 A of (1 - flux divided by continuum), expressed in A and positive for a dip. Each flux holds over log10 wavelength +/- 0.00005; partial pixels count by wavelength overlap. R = 0.12 A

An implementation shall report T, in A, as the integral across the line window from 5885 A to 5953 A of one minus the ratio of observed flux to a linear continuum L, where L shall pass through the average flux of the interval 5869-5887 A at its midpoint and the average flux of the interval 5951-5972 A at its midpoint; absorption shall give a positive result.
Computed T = 4.1 A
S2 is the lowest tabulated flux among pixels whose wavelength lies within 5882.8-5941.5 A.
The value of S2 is 73.22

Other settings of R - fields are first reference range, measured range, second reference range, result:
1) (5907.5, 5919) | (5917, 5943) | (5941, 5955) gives -0.1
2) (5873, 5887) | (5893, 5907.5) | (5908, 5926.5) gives 1.1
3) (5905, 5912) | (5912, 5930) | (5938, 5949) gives 1.2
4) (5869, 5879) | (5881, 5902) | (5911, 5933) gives 3.1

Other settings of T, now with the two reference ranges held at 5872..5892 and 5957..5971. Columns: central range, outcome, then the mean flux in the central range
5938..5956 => -0.2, 101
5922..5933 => 0.0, 97.6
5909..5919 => 0.6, 91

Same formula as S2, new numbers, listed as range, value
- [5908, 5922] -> 77.8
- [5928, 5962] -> 83.77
